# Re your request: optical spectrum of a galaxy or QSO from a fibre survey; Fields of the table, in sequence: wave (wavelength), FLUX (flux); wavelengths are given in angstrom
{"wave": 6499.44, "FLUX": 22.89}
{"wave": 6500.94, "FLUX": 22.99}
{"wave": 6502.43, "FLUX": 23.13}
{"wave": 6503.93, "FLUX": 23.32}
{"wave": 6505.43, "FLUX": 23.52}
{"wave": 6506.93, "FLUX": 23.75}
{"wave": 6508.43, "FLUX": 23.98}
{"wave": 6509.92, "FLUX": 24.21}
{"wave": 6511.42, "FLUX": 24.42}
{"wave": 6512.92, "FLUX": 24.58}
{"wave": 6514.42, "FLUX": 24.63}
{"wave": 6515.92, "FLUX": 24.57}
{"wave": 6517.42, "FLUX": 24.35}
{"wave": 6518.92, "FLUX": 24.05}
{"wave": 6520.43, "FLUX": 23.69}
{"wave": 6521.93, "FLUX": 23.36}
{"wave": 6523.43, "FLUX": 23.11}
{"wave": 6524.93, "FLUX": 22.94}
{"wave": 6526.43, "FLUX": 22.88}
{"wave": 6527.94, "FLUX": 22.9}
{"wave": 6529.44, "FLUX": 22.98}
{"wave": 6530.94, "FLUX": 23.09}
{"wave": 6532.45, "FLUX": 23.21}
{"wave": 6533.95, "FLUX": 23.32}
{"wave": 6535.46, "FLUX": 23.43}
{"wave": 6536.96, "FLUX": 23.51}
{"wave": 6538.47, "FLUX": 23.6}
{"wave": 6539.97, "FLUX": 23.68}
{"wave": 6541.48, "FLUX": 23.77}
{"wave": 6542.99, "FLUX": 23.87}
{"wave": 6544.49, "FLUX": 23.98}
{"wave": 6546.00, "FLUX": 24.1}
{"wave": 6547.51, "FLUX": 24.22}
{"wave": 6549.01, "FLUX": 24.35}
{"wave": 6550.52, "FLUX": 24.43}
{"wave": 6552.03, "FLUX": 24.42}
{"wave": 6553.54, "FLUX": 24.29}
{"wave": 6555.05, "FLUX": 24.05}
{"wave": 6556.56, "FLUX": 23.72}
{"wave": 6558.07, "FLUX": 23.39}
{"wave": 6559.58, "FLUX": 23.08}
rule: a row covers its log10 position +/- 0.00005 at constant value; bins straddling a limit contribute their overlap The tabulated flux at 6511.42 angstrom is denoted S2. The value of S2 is 24.42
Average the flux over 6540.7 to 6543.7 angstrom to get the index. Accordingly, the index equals 23.8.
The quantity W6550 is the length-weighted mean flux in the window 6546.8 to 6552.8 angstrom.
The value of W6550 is 24.4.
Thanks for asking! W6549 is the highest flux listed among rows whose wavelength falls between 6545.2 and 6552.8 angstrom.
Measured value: 24.43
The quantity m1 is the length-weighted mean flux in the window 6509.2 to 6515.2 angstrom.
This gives 24.5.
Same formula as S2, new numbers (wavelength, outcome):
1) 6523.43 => 23.11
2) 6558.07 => 23.39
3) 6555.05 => 24.05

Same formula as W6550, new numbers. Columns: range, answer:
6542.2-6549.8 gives 24.1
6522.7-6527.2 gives 23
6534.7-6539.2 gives 23.5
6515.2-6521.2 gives 24.1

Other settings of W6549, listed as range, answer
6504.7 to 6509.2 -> 23.98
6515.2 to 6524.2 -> 24.57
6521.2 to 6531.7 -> 23.36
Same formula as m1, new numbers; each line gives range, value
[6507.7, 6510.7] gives 24.2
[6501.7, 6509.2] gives 23.5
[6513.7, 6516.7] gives 24.6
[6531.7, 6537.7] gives 23.4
